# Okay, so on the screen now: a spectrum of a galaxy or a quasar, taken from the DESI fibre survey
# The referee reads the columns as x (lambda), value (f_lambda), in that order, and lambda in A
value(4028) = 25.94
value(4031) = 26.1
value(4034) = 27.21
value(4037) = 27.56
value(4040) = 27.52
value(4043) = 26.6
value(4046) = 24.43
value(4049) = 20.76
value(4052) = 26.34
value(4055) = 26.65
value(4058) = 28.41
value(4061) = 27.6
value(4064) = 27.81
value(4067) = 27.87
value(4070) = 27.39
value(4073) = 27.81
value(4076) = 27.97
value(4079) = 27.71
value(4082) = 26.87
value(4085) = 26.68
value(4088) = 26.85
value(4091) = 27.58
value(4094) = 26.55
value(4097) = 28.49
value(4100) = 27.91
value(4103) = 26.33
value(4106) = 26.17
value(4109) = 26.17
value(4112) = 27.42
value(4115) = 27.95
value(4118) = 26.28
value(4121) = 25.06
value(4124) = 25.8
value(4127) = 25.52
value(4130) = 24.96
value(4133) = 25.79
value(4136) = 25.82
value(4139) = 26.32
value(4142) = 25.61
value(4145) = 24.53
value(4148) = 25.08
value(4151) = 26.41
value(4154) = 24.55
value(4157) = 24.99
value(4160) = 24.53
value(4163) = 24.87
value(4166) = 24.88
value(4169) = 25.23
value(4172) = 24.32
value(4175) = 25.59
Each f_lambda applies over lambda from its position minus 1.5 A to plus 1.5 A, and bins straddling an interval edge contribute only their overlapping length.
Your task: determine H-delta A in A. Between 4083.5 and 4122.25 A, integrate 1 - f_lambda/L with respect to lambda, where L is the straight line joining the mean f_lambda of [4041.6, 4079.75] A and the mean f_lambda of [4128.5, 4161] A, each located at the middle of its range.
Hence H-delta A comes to -1.3 A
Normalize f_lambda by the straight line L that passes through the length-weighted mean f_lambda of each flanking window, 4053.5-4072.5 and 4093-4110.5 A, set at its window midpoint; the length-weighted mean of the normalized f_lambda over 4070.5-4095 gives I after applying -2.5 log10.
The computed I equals 0.00 mag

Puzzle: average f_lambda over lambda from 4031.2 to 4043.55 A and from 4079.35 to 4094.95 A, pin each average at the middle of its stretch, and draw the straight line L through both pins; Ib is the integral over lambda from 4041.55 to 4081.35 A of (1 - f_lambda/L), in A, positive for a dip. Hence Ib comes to 0.5 A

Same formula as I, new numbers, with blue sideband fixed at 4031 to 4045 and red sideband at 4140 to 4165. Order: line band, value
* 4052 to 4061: -0.03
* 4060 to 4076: -0.05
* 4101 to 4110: -0.02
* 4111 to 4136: -0.02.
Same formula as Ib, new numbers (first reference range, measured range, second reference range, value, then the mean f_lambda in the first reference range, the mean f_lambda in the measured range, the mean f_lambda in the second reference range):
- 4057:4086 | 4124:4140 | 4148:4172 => 0.1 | 27.6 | 25.7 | 25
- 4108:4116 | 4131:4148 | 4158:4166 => 0.2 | 27.2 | 25.5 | 24.8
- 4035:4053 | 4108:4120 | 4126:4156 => -0.7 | 25.6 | 26.9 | 25.5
